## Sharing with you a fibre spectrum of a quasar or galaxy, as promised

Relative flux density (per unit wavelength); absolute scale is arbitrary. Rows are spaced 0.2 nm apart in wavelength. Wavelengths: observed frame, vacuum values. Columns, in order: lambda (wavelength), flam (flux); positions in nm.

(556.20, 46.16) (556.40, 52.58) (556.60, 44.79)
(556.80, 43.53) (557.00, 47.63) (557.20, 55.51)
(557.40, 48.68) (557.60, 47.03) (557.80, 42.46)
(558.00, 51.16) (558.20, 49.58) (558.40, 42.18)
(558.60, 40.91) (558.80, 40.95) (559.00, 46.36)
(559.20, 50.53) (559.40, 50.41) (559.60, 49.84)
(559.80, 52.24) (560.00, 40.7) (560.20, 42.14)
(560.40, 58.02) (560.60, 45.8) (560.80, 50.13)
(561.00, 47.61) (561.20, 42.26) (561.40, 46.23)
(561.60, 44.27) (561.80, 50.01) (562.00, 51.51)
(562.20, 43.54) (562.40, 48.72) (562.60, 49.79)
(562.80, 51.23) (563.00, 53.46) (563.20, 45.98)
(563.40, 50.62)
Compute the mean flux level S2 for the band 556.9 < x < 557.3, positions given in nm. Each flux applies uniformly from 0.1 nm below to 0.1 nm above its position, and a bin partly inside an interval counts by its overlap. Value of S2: 51.6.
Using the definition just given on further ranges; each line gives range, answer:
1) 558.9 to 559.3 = 48.4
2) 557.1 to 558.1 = 49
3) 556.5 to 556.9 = 44.2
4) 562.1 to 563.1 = 49.3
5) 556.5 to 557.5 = 48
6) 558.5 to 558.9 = 40.9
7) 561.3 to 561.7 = 45.3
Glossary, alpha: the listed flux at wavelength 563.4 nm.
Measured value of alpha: 50.62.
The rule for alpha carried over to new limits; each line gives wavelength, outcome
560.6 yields 45.8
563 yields 53.46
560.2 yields 42.14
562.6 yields 49.79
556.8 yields 43.53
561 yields 47.61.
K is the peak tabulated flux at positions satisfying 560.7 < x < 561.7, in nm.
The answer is 50.13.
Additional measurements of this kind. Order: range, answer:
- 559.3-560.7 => 58.02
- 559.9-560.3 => 42.14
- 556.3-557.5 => 55.51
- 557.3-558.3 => 51.16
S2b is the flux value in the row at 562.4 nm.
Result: 48.72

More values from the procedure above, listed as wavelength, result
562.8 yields 51.23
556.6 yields 44.79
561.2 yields 42.26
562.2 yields 43.54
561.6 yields 44.27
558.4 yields 42.18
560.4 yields 58.02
